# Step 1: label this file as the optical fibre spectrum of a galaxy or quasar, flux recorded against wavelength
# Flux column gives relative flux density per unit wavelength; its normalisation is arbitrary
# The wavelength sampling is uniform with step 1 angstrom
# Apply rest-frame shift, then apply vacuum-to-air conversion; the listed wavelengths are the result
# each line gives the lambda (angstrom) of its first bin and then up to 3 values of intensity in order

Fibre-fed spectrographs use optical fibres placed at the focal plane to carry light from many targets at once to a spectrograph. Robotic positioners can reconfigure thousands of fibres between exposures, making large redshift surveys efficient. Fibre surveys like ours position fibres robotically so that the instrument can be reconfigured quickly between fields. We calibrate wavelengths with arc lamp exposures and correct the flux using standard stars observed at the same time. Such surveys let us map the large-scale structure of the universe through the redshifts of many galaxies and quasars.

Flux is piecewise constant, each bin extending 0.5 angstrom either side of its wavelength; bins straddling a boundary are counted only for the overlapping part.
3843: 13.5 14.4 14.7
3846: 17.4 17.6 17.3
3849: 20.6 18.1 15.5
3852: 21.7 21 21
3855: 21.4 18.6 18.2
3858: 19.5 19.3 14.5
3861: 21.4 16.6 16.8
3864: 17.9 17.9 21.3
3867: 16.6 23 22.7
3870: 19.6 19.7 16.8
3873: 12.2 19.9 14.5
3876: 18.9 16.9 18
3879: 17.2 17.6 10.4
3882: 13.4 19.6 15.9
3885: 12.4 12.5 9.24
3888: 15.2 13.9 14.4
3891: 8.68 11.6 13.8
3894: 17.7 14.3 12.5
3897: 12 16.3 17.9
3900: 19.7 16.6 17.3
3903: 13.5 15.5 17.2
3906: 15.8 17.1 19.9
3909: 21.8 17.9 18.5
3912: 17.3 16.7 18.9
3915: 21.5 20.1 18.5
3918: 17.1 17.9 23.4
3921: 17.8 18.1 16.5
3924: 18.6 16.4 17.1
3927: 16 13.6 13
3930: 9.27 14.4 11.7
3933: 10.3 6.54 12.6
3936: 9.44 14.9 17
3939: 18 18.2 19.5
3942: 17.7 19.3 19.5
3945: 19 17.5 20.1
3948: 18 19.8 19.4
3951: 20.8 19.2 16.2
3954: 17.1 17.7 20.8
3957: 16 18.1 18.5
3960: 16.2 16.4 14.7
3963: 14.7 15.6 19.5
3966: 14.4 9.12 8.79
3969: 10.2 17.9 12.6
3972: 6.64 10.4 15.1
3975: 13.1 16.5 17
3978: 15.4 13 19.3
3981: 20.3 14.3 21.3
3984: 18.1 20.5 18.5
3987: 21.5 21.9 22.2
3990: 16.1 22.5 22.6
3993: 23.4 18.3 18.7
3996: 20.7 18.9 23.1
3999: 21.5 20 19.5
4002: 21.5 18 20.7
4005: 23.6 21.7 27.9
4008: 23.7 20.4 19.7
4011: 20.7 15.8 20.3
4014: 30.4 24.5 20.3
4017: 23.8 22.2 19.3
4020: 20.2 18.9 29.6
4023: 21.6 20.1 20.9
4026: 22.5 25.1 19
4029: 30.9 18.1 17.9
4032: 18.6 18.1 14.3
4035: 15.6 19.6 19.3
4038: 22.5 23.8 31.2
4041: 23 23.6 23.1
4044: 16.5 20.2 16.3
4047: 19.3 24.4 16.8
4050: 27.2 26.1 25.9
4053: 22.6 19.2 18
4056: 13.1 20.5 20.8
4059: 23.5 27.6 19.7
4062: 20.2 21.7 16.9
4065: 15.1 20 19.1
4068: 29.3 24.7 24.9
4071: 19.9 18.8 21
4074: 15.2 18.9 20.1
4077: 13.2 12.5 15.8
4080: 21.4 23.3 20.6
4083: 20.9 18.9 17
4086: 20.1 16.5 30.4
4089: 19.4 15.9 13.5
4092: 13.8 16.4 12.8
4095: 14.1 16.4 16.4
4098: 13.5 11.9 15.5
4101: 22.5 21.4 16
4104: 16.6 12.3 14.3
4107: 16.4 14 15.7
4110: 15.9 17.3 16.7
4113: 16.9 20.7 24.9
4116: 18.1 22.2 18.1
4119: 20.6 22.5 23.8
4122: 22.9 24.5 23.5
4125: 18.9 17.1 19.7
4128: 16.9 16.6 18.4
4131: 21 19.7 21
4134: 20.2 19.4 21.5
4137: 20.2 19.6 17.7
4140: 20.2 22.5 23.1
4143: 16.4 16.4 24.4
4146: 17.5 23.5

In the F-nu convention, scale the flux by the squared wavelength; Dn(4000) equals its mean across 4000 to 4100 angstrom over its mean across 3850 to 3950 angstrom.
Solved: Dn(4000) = 1.30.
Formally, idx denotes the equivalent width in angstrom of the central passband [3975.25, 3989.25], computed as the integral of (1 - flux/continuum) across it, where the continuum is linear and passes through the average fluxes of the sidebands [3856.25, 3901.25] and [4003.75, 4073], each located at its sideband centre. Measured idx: 0.9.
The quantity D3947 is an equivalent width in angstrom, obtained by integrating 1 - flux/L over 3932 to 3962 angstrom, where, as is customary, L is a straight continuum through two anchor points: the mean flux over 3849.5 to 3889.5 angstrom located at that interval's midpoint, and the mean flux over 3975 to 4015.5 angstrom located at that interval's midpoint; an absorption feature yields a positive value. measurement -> 3.58 angstrom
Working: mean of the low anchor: 17.4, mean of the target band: 16.9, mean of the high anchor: 20.3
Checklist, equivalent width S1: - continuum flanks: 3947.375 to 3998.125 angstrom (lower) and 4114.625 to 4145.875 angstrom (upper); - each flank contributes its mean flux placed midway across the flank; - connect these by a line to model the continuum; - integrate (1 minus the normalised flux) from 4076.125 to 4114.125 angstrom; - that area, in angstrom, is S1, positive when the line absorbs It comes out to 5.1 angstrom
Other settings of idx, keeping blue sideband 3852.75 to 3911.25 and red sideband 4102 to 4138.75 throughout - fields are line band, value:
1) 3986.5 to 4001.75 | -2.48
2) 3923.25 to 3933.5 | 1.86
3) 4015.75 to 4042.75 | -4.96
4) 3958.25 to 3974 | 3.36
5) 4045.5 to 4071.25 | -3.95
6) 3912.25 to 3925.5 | -1.10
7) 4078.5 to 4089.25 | -1.00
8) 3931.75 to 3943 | 1.86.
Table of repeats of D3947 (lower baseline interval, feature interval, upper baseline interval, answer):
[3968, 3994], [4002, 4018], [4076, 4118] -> -4.6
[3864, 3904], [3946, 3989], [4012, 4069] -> 5.1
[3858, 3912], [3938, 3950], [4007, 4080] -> -0.4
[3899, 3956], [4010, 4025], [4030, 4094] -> -2.2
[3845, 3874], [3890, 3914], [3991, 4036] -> 4.1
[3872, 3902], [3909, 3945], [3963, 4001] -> -1.2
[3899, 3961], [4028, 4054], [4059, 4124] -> -4.3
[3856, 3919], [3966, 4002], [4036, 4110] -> 1.4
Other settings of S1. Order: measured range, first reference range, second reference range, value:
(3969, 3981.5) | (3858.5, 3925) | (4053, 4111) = 2.1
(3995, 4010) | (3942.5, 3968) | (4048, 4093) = -2.4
